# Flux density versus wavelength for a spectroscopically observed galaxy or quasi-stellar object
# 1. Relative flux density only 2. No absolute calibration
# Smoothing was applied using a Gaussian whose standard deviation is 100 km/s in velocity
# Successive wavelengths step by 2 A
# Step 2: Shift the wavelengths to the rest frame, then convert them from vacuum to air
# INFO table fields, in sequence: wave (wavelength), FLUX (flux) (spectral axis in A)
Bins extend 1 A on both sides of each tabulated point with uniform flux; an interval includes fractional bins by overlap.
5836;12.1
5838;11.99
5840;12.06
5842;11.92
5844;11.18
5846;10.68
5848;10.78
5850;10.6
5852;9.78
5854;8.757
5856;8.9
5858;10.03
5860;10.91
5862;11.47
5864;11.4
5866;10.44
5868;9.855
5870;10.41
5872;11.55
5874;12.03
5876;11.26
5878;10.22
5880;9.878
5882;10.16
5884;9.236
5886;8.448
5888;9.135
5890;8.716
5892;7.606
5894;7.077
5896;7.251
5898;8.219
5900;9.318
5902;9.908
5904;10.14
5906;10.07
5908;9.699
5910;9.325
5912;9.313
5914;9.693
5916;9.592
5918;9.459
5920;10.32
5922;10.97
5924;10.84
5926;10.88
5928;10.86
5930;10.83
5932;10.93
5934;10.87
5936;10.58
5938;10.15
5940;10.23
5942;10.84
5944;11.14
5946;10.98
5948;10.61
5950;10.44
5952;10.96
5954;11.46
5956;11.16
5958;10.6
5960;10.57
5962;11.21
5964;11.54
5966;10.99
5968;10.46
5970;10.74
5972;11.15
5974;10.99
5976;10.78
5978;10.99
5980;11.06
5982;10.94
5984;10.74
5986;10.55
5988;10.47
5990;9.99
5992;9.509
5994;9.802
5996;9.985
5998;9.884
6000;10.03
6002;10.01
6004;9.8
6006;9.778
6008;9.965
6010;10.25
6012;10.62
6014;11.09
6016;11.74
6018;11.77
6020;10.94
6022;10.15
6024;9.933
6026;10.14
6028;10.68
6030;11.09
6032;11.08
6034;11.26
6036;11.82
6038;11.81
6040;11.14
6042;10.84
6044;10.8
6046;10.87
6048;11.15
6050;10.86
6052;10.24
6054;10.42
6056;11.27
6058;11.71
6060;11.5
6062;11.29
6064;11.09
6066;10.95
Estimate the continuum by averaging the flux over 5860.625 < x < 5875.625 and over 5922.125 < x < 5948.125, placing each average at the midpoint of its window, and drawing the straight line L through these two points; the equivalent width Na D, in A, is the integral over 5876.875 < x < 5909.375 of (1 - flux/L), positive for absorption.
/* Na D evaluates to 5.50 A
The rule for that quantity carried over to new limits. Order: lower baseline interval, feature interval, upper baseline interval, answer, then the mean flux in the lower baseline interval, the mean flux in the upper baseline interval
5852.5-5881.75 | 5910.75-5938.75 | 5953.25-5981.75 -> 1.0 A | 10.5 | 11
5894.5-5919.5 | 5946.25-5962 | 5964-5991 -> -0.9 A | 9.31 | 10.8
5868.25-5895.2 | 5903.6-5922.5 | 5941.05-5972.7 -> 0.7 A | 9.66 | 10.9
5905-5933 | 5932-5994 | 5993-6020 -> -2.7 A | 10.2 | 10.4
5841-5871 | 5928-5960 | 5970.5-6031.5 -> -0.9 A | 10.5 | 10.5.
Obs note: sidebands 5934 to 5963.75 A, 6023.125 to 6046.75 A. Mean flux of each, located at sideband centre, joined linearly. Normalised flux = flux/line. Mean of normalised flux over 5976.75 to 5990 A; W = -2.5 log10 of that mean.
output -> 0.01 mag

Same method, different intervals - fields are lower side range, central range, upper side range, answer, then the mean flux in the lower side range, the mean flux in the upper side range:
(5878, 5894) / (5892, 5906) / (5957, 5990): 0.07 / 8.98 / 10.8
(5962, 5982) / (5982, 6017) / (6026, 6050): 0.08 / 11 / 11.1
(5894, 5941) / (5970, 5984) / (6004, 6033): -0.06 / 9.91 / 10.6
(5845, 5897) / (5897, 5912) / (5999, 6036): 0.06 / 9.87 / 10.6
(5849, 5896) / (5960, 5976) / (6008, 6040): -0.04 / 9.85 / 10.9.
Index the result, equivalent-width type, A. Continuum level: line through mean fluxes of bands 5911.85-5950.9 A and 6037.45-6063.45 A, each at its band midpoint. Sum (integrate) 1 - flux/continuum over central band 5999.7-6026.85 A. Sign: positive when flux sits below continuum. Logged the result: 1.1 A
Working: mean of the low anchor 10.5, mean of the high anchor 11.1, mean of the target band 10.5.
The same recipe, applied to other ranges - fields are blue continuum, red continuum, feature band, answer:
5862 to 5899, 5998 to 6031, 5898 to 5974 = -3.7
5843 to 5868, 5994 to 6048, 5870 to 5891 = 0.7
